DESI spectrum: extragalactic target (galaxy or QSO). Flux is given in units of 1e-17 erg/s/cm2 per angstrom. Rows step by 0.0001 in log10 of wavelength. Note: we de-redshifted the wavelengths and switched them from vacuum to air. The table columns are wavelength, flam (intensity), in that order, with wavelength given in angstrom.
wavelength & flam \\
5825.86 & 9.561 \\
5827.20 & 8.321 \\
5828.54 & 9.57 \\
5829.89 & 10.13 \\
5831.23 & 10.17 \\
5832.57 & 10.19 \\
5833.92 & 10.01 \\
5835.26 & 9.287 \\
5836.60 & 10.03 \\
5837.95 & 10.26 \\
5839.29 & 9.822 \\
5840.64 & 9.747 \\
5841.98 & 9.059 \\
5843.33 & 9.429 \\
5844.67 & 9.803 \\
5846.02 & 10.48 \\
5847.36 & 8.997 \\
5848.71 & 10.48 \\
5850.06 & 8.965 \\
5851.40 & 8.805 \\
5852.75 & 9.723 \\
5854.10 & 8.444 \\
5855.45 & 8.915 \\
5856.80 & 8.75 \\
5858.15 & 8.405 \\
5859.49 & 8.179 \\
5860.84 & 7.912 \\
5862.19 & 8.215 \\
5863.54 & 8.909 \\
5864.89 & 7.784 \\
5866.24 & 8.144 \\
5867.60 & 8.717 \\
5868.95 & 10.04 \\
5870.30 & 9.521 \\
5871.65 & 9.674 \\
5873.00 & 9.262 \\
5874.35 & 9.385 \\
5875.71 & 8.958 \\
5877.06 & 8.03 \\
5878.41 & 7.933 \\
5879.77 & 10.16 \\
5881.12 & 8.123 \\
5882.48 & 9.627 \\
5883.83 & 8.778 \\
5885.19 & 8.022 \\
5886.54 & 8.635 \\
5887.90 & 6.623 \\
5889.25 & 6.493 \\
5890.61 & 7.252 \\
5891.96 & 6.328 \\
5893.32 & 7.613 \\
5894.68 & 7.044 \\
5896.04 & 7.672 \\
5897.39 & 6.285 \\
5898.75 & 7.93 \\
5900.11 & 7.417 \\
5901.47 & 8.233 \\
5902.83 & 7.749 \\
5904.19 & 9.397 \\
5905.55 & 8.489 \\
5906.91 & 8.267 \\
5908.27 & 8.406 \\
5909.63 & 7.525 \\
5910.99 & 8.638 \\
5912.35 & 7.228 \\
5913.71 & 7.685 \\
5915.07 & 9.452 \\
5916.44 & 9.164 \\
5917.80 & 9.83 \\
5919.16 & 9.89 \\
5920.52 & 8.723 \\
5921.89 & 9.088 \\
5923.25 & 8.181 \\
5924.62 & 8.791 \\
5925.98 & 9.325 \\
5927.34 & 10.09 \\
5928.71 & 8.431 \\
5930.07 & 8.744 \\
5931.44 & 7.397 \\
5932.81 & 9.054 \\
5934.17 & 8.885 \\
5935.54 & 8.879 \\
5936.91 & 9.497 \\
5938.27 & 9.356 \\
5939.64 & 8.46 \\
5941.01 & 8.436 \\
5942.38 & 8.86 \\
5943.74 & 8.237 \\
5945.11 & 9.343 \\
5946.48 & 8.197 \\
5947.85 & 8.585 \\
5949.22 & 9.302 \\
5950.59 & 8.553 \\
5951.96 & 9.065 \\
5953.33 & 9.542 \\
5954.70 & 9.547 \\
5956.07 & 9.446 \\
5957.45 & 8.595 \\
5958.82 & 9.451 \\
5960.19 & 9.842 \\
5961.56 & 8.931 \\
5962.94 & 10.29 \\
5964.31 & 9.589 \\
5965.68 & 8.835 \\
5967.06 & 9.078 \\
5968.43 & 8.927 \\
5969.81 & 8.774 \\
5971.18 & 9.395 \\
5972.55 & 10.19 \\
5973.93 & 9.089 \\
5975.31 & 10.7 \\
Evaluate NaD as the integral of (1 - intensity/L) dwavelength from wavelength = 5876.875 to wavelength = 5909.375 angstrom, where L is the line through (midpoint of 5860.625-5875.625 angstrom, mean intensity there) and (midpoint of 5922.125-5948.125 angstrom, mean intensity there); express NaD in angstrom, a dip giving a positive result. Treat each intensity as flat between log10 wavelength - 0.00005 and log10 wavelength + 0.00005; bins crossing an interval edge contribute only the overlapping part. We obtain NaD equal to 3.4 angstrom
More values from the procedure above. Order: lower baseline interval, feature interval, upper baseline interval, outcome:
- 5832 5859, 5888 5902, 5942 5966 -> 3.2 angstrom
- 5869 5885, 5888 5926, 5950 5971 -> 4.2 angstrom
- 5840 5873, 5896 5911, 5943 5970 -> 1.8 angstrom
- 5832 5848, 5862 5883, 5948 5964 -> 1.6 angstrom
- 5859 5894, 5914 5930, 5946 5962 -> -0.6 angstrom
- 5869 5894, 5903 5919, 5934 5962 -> 0.2 angstrom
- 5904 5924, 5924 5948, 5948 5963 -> 0.4 angstrom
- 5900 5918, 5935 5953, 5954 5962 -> 0.4 angstrom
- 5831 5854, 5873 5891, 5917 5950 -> 1.9 angstrom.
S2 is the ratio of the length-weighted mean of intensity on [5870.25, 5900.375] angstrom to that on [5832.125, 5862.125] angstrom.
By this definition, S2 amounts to 0.9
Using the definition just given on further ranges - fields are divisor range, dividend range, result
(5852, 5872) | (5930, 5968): 1.03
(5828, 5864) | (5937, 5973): 0.97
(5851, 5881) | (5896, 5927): 0.96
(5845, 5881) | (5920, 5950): 0.98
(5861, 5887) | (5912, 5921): 1.01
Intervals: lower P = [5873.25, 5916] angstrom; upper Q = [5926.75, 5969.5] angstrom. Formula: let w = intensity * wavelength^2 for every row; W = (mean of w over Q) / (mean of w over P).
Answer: 1.14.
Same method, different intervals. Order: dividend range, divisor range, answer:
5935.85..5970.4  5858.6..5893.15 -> 1.11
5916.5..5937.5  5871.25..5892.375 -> 1.09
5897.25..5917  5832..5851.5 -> 0.86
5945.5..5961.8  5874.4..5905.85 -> 1.17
